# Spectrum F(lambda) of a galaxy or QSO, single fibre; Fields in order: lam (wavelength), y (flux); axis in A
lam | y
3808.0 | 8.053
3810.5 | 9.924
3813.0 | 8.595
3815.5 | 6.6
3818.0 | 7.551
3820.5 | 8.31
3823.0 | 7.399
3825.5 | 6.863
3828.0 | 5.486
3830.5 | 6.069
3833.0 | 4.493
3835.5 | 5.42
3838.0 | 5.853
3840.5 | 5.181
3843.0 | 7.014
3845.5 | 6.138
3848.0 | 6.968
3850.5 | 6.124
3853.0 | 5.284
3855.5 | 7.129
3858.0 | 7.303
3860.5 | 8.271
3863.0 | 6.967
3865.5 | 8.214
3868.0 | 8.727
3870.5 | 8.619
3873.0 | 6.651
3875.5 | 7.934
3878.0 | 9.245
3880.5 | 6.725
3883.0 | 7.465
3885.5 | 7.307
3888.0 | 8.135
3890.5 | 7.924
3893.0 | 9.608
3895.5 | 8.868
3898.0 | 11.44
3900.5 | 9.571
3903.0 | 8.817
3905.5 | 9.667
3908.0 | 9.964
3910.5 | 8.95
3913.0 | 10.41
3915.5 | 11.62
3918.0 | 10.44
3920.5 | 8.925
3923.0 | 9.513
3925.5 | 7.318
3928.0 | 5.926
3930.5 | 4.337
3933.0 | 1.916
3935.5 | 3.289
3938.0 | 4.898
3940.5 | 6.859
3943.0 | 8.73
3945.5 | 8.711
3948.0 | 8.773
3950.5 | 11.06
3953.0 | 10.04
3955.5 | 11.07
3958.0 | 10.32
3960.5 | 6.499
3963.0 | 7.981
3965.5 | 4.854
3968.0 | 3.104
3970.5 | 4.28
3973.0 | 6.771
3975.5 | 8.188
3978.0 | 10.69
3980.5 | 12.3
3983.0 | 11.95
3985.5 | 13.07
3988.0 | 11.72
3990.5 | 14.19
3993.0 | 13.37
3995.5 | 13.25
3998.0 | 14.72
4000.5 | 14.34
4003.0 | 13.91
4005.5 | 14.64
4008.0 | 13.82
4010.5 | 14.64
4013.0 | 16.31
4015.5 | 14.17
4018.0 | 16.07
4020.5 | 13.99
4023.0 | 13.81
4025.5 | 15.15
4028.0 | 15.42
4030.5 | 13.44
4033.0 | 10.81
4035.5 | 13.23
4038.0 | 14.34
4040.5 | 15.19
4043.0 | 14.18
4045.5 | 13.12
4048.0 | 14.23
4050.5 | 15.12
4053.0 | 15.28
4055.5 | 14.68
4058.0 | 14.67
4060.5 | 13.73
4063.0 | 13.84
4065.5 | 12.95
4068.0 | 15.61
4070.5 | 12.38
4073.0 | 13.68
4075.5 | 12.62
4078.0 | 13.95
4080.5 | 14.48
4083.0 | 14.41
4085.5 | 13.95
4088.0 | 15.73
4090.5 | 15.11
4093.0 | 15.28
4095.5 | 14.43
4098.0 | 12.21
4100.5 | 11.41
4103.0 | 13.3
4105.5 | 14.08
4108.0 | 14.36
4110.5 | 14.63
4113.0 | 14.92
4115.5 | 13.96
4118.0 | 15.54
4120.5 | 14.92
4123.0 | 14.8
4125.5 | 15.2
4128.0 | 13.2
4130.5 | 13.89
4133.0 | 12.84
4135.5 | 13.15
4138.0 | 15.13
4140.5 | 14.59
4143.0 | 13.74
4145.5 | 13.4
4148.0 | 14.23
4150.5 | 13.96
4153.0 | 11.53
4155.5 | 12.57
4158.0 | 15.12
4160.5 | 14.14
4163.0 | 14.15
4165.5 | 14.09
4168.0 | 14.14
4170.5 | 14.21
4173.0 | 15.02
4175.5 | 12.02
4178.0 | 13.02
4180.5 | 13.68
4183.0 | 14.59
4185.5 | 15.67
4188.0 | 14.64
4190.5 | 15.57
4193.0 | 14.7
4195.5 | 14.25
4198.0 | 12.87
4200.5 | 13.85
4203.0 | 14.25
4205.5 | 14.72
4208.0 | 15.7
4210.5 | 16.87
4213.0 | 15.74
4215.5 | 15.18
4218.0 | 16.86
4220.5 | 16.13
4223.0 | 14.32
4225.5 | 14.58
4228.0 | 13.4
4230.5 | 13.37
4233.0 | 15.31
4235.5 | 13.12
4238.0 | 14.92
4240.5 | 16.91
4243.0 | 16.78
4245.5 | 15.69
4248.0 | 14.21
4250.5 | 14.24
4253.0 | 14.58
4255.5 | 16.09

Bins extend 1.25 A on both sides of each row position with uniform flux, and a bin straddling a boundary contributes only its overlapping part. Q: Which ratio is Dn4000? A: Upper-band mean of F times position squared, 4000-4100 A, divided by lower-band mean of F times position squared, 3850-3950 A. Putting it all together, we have 1.9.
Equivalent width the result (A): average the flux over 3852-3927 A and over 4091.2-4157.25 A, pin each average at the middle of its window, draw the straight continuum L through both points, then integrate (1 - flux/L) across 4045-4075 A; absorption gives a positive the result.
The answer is -4.0 A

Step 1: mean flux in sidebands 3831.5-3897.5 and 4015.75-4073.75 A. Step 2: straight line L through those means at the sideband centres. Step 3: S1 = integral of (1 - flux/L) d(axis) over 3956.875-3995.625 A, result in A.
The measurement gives 7.33 A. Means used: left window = 7.26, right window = 14.1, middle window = 9.42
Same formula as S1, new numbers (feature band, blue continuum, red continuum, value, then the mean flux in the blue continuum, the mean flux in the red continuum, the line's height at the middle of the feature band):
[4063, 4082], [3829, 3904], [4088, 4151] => -1.2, 7.44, 14.1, 12.9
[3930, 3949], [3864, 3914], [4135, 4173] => 7.4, 8.69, 13.9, 9.69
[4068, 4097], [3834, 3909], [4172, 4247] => -5.0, 7.73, 14.8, 12.1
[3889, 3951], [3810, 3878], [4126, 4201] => 2.4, 7.01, 13.9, 8.66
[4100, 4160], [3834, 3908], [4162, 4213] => -3.5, 7.7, 14.4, 13.2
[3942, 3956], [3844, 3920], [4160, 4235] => 0.0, 8.35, 14.6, 9.67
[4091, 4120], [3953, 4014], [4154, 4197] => -2.3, 11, 14.2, 13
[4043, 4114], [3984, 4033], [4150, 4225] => 0.9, 14.1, 14.5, 14.2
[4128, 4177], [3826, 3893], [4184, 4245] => -0.6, 7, 15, 13.6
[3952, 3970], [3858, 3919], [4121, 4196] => 4.7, 8.78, 14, 10.2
